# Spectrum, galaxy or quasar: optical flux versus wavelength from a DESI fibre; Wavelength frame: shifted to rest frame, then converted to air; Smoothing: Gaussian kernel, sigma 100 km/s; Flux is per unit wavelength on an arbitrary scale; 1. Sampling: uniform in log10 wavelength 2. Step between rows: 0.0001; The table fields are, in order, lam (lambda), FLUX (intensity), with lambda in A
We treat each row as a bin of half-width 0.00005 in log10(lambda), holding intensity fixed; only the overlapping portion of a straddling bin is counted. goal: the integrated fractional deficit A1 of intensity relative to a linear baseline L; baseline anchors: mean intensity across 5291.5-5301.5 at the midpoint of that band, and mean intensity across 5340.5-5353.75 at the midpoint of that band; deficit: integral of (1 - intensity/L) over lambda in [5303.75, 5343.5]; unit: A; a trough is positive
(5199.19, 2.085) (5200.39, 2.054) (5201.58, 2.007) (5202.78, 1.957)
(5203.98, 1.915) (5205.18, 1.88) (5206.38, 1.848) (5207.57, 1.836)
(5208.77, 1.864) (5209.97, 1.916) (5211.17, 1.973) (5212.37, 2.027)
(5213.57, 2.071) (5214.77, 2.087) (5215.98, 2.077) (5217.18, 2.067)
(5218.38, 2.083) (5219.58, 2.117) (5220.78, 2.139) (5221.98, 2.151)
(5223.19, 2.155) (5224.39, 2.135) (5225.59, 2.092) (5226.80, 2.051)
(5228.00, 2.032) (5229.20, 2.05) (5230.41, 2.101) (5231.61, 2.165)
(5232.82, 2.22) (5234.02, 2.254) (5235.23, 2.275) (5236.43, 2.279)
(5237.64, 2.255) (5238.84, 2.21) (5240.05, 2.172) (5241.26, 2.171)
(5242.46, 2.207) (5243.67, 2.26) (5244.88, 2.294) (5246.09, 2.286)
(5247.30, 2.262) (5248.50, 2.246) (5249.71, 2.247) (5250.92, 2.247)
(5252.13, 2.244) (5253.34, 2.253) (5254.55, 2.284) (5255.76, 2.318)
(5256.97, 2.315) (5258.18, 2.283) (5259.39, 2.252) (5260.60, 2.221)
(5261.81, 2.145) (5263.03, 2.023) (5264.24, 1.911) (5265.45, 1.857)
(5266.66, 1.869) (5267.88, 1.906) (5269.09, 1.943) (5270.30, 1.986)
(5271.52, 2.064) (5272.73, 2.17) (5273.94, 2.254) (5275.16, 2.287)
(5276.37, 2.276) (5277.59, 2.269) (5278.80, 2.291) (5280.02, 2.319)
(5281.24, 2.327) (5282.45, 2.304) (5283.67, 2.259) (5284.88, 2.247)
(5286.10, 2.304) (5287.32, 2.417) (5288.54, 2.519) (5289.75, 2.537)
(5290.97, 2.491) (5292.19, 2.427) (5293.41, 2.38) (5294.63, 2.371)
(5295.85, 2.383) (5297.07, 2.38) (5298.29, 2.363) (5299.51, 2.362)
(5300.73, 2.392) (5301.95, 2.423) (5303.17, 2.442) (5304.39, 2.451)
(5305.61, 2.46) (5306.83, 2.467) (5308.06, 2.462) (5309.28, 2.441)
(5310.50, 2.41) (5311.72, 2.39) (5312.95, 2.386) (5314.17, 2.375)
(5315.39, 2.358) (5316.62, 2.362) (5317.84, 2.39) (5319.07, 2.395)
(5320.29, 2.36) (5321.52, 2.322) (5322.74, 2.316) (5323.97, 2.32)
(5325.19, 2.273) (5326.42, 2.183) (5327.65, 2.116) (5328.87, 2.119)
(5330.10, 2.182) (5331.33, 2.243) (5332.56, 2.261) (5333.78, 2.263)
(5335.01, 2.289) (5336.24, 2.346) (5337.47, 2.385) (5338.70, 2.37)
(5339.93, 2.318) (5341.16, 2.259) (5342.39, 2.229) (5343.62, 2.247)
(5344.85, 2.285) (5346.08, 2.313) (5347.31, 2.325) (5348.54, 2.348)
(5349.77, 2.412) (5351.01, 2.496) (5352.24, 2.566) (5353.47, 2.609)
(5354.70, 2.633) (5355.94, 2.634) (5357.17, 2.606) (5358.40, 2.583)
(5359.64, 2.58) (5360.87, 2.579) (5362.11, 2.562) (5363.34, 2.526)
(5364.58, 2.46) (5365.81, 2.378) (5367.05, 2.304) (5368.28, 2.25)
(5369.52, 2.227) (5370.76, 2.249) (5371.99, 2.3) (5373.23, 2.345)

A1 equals 0.8 A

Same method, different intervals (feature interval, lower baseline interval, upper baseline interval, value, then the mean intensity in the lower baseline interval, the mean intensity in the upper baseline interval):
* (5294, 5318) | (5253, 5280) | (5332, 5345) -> -1.88 A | 2.15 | 2.3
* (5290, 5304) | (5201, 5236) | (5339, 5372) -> -0.88 A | 2.05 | 2.42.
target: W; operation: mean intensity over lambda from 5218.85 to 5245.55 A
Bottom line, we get 2.17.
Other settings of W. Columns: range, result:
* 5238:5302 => 2.25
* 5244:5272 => 2.15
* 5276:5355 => 2.36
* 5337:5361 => 2.44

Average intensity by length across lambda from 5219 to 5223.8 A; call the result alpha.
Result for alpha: 2.14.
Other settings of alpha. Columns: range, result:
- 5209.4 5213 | 1.97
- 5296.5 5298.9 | 2.37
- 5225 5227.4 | 2.07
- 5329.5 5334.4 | 2.24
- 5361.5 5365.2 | 2.52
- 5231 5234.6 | 2.22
